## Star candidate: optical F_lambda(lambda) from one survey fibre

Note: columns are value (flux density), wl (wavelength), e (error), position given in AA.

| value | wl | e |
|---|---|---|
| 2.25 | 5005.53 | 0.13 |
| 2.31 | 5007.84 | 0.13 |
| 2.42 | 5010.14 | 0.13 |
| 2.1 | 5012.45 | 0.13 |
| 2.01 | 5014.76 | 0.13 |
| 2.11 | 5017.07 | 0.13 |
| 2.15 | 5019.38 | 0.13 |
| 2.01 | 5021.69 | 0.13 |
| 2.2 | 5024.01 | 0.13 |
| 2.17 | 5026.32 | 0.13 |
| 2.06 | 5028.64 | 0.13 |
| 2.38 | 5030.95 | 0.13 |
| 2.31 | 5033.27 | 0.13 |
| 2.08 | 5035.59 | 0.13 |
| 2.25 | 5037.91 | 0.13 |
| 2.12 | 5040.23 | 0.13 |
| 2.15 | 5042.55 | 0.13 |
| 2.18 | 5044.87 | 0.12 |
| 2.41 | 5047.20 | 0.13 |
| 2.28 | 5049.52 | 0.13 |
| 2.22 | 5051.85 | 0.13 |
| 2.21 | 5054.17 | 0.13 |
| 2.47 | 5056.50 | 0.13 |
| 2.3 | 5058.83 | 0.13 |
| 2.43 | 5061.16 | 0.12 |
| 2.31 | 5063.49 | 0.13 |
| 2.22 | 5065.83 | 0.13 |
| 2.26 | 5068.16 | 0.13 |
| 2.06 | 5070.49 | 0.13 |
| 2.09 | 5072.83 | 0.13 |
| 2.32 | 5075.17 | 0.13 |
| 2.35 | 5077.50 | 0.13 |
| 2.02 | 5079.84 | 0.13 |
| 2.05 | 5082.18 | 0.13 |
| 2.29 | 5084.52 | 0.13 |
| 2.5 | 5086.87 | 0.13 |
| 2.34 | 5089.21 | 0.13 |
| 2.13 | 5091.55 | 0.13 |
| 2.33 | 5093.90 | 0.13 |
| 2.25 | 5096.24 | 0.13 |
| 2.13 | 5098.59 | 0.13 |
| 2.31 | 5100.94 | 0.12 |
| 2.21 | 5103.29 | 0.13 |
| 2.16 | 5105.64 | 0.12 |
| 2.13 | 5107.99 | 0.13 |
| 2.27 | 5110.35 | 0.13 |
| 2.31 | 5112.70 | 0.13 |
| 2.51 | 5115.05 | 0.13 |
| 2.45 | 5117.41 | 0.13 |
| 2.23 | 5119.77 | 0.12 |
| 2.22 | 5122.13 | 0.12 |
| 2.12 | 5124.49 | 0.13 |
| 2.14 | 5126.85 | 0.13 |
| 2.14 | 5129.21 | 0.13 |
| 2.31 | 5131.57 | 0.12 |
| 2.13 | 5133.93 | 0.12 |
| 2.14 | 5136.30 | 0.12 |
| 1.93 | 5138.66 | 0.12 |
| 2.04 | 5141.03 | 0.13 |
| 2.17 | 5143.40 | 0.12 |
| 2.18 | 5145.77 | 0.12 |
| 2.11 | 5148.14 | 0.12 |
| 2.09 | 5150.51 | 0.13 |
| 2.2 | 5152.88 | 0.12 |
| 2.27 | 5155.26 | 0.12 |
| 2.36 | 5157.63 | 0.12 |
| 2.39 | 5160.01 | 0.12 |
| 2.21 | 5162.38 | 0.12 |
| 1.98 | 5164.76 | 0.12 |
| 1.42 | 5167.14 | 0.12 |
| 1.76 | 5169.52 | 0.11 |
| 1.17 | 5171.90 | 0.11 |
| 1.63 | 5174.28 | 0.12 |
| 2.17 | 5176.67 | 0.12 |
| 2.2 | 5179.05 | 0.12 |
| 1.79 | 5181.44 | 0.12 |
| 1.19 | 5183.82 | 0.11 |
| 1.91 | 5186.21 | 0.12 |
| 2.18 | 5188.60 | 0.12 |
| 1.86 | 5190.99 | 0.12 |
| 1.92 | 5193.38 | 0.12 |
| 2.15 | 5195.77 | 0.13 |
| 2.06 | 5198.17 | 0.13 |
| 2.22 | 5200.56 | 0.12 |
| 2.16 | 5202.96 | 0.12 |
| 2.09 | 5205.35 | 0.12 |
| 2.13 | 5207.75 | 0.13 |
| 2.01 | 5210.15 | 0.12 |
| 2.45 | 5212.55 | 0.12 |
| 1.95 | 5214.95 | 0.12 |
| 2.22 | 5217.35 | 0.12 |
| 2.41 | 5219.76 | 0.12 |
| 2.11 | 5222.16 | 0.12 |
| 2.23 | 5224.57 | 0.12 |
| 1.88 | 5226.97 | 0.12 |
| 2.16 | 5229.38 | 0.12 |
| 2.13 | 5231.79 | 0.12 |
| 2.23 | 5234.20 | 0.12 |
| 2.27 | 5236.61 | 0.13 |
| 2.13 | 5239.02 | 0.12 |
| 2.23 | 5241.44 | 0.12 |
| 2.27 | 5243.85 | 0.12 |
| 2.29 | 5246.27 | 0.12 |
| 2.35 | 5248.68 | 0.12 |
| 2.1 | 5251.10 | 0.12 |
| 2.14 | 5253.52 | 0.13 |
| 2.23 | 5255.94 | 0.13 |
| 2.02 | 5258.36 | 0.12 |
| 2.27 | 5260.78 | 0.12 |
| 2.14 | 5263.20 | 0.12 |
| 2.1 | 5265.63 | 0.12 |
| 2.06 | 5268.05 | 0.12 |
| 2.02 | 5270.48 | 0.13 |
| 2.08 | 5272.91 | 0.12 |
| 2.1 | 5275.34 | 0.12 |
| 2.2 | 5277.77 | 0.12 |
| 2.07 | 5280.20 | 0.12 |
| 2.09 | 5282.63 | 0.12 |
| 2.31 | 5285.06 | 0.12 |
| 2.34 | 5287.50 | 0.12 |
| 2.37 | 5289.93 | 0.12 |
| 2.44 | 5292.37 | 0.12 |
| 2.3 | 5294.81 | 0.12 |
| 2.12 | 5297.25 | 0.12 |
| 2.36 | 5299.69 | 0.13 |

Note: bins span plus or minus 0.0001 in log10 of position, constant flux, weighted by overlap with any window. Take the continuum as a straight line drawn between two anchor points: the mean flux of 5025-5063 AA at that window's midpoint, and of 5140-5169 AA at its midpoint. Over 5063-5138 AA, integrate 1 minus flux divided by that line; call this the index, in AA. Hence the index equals -1.7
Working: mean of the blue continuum 2.25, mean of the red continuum 2.11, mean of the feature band 2.23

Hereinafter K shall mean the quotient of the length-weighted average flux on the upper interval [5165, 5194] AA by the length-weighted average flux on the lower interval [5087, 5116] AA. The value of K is 0.8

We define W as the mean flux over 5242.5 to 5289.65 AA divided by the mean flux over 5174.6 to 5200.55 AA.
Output 1.1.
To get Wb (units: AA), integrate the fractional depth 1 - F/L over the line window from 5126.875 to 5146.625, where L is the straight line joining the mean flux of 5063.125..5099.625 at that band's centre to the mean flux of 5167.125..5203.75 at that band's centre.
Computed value -0.9 AA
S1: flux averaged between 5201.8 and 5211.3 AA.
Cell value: 2.1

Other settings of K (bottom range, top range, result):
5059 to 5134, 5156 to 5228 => 0.90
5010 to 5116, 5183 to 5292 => 0.96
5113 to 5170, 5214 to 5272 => 1.01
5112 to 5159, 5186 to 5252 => 0.98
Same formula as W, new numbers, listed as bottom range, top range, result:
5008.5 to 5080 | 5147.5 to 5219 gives 0.91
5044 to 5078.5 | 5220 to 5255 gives 0.96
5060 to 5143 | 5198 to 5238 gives 0.97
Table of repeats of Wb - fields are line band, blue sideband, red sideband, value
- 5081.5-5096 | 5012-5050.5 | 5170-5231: -1.10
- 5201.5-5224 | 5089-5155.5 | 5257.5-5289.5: -0.04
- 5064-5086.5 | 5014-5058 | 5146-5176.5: -0.72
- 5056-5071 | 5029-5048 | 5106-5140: -0.50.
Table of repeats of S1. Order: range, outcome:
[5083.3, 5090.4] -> 2.37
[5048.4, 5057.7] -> 2.3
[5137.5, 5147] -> 2.08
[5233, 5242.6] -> 2.21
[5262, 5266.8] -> 2.12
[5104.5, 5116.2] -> 2.28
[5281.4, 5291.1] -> 2.28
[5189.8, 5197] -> 1.98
